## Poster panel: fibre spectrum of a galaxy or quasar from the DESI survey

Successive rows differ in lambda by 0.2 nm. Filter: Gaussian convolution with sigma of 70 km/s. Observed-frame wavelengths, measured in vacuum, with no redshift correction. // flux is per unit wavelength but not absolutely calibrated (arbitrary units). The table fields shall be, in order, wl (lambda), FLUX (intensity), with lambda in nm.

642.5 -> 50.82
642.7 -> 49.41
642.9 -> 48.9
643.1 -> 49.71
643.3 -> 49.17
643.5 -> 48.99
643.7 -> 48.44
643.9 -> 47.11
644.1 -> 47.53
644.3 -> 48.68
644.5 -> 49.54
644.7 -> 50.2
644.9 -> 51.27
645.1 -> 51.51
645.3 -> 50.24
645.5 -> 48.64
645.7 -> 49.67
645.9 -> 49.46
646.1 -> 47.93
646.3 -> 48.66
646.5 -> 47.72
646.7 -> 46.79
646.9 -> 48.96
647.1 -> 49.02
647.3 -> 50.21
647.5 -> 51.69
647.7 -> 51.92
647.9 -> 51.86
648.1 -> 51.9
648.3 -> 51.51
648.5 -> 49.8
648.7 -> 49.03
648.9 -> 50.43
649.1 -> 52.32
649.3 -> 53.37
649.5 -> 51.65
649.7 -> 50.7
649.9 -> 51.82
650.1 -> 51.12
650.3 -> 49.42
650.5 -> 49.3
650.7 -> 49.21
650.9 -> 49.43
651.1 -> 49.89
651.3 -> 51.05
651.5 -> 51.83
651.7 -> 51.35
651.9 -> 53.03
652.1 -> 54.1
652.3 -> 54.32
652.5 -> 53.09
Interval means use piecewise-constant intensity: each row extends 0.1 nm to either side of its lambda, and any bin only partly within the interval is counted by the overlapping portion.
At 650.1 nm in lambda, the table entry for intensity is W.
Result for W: 51.12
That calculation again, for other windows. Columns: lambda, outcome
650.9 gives 49.43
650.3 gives 49.42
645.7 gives 49.67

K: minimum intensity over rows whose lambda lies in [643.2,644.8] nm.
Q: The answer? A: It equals 47.11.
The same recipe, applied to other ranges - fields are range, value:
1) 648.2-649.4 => 49.03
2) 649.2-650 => 50.7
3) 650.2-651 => 49.21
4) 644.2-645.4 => 48.68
